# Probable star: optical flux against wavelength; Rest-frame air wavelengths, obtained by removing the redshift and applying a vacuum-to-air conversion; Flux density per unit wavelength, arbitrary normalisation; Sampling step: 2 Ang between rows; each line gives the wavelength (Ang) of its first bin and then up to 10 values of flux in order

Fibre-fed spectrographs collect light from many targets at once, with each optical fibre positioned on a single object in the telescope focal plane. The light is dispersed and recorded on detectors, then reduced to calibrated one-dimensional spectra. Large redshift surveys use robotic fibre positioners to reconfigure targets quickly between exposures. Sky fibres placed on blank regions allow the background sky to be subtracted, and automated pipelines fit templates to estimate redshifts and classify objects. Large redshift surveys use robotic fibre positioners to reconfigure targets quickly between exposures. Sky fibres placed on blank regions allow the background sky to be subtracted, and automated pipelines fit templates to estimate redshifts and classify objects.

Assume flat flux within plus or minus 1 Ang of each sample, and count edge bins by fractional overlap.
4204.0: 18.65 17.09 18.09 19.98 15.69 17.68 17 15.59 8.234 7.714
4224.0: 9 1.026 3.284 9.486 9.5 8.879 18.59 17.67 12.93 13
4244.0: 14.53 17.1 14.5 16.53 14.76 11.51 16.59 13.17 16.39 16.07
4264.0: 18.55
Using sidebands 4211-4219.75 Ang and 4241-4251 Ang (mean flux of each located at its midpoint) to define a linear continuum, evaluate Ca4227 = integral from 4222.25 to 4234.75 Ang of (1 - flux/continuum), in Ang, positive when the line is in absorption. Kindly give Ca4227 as 7.0 Ang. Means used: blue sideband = 15.8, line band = 6.87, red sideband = 15.1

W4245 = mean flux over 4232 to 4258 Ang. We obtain 14.5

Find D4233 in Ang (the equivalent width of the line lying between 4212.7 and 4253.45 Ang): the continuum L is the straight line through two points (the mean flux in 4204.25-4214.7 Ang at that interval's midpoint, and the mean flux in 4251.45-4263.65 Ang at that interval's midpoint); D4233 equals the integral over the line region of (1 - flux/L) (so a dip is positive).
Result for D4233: 9.8 Ang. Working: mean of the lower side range 17.8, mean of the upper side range 15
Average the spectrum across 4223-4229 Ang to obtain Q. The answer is 4.44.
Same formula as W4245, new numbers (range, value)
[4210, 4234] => 10.7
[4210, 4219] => 16.9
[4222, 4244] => 10.4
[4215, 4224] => 11.8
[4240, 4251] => 14.9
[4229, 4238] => 12.3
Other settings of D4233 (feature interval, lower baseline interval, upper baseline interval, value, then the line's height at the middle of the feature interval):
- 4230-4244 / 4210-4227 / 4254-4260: 0.0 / 13.2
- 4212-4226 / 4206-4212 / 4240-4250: 4.4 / 17.2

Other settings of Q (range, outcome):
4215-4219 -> 16.3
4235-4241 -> 16.4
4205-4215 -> 17.7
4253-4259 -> 13.8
